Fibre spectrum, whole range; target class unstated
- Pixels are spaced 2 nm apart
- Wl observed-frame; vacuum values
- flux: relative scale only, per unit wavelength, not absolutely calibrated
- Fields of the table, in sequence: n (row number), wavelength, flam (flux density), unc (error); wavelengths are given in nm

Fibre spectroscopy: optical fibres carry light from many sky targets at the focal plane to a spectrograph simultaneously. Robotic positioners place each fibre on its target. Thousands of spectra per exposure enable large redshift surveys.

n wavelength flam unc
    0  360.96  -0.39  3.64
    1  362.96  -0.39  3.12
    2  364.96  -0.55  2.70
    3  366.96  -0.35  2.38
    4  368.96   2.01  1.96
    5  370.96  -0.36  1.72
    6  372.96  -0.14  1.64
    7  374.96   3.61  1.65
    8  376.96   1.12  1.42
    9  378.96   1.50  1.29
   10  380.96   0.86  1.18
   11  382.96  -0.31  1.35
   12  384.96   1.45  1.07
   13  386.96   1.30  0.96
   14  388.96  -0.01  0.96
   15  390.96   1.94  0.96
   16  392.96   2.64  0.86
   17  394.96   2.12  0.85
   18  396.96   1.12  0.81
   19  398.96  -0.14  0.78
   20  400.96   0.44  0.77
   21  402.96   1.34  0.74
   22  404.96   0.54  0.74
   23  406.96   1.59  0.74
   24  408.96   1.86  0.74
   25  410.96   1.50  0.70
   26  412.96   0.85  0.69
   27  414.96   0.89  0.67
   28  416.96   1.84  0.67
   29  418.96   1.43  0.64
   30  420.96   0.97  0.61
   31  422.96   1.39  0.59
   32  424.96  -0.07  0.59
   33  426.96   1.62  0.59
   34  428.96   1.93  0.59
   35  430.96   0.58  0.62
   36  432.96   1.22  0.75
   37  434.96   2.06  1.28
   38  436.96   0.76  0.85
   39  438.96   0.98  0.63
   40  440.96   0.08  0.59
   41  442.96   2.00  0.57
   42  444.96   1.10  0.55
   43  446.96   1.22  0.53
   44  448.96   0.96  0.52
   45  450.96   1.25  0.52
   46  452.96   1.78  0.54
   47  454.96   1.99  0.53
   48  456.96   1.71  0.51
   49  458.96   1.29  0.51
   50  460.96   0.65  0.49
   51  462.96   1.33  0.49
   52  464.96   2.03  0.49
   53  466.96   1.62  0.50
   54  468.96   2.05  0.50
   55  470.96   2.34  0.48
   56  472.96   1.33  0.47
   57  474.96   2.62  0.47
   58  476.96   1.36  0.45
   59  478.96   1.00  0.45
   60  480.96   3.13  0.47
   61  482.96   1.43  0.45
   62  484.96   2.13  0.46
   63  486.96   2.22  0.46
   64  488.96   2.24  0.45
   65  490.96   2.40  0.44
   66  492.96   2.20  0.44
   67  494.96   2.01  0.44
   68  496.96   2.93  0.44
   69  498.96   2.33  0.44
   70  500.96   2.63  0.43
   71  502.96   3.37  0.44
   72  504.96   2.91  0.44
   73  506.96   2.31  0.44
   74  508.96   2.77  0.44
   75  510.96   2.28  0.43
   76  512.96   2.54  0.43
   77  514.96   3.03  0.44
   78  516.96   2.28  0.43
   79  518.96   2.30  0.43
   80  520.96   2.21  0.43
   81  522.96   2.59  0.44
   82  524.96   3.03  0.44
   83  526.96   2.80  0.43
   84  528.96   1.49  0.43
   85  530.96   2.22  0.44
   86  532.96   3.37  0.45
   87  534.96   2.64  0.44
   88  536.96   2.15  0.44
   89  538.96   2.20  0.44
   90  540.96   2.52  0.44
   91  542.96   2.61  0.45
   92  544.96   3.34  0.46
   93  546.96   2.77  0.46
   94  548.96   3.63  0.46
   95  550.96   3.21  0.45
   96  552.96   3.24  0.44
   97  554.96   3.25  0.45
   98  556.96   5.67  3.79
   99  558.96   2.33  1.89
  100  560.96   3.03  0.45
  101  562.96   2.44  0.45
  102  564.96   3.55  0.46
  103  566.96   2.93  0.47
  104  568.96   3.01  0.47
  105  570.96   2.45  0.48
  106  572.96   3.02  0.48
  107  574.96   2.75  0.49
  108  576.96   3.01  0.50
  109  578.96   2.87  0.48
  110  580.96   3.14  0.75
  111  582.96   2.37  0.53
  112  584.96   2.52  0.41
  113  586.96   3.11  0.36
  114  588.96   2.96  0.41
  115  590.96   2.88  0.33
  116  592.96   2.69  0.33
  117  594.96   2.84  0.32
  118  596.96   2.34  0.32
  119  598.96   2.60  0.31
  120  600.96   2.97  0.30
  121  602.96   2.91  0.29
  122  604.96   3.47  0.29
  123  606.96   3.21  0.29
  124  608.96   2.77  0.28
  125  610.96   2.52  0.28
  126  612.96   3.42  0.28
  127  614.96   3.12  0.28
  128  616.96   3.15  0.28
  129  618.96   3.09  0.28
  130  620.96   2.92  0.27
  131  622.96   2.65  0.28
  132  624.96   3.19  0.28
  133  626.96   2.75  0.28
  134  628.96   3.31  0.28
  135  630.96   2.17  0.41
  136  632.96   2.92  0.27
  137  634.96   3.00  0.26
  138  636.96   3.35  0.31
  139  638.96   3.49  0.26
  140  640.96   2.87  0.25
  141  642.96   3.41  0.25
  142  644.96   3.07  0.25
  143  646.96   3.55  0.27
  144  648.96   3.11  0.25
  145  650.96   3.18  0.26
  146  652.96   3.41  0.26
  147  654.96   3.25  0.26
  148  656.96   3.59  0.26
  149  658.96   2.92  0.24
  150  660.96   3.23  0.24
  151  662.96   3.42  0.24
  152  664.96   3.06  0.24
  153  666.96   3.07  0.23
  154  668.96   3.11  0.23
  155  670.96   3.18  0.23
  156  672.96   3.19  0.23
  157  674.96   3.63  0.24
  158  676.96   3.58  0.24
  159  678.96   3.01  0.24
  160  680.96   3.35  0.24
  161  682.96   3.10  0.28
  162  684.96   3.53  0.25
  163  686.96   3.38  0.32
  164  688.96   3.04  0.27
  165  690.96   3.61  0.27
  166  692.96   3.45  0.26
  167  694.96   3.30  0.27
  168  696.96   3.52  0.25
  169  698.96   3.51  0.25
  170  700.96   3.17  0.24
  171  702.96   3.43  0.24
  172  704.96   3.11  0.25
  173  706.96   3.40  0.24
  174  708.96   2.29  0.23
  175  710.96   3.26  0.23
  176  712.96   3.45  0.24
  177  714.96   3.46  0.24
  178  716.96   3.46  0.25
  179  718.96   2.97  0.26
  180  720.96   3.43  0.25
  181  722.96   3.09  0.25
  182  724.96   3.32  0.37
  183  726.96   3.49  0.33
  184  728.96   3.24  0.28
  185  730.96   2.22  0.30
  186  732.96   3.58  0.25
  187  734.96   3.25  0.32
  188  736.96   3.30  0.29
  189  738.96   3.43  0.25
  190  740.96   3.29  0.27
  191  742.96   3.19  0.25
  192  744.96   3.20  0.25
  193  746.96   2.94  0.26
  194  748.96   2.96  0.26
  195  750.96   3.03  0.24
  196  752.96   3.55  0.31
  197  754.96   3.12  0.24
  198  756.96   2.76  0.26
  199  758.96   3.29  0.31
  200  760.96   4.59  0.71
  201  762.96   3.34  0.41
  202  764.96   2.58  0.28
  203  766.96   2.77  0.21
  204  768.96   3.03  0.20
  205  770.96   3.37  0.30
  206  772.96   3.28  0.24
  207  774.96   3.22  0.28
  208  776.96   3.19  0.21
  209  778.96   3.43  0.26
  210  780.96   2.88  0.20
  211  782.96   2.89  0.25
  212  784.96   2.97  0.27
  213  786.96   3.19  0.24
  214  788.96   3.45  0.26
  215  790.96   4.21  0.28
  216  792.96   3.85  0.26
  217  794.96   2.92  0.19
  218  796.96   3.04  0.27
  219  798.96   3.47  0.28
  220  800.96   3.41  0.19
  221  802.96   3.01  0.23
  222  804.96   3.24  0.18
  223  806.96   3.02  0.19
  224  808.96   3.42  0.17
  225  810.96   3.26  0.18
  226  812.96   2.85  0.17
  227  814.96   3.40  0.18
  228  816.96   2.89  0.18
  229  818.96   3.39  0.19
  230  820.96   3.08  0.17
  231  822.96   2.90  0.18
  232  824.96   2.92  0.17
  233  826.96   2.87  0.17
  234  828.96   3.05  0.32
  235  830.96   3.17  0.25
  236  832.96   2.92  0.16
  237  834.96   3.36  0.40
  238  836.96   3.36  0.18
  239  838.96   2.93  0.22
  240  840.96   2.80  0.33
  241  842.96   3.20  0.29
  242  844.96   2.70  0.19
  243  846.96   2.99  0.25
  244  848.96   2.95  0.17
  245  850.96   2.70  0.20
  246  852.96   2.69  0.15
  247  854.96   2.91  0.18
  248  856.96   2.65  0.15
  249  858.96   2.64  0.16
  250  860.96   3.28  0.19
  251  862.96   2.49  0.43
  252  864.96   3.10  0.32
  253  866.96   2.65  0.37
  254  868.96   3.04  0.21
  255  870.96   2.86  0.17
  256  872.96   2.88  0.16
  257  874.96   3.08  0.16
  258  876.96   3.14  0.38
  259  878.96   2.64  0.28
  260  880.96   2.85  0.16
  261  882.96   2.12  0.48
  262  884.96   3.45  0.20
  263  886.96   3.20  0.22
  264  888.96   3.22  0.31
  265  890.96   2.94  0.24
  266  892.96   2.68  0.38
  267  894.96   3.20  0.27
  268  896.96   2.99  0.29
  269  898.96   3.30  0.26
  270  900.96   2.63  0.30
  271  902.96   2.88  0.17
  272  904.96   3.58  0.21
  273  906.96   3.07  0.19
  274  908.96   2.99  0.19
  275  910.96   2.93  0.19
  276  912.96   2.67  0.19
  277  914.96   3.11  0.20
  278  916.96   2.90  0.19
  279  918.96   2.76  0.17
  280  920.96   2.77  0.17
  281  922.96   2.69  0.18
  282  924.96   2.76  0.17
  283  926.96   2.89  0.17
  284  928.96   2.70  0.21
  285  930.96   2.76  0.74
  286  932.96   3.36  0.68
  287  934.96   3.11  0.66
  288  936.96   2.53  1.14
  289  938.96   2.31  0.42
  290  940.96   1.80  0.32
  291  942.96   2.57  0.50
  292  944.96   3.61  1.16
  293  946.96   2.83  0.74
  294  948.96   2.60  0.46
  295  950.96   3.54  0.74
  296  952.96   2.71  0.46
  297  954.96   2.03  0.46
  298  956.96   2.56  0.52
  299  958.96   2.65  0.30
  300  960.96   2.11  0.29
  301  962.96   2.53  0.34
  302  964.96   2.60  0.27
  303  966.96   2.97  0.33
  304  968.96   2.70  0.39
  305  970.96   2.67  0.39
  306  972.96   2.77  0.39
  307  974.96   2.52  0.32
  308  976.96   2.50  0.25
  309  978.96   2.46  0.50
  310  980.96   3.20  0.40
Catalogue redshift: 0.20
